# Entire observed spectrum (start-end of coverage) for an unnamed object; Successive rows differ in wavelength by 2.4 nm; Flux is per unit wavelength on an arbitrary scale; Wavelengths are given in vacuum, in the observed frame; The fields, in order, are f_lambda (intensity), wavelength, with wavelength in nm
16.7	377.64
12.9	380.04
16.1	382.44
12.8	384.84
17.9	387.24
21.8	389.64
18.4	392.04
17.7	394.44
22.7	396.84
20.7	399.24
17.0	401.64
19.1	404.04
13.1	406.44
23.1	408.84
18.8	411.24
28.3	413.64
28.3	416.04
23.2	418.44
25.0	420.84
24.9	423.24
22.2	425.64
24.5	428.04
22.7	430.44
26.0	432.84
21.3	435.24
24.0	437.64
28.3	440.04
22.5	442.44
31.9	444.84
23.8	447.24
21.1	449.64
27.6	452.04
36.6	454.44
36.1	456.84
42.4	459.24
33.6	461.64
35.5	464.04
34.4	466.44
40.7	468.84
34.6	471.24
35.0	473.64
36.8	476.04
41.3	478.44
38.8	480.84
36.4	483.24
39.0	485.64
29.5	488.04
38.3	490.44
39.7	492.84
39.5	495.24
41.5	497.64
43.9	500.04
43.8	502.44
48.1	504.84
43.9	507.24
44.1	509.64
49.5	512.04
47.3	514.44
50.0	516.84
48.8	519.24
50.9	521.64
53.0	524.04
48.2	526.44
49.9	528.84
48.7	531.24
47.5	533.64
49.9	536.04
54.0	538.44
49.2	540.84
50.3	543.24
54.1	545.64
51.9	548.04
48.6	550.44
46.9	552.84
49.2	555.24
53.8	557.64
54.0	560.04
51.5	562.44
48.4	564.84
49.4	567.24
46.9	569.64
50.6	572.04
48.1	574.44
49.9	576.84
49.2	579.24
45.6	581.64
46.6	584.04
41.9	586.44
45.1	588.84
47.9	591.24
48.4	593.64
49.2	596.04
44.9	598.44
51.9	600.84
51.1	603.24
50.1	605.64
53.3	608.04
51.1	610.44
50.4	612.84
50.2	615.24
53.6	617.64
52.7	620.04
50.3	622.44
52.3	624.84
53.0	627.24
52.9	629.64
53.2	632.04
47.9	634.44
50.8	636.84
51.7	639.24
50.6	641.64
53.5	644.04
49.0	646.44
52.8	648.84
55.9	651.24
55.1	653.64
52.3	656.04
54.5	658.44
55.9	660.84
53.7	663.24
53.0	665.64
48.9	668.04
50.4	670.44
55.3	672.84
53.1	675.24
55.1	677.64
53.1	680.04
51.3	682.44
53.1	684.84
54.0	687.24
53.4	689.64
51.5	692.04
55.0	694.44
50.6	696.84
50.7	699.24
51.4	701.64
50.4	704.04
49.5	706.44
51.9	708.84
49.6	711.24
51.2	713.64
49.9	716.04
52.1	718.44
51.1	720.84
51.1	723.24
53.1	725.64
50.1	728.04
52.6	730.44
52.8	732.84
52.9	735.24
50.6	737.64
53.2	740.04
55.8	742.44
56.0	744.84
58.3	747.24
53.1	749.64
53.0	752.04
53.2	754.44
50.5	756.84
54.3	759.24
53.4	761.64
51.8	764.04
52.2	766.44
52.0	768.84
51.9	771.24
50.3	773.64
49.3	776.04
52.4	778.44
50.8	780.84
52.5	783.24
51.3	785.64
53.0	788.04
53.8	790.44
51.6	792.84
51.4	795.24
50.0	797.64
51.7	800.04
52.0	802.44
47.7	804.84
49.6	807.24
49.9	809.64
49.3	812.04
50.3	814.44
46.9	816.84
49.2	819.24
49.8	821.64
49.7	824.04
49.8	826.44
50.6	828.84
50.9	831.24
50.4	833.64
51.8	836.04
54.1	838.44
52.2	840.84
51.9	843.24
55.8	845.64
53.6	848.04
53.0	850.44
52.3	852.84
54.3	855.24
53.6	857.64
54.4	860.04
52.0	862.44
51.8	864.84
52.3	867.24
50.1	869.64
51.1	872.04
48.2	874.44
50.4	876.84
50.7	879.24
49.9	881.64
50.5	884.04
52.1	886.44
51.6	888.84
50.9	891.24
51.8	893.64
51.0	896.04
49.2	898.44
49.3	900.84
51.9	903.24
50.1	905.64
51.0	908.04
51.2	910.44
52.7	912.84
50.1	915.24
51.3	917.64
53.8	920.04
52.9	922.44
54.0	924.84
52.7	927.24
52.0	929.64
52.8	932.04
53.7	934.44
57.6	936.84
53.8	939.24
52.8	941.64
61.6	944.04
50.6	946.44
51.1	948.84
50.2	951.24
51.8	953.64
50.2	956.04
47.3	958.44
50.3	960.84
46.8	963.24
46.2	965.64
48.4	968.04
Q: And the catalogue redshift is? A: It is 0.135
